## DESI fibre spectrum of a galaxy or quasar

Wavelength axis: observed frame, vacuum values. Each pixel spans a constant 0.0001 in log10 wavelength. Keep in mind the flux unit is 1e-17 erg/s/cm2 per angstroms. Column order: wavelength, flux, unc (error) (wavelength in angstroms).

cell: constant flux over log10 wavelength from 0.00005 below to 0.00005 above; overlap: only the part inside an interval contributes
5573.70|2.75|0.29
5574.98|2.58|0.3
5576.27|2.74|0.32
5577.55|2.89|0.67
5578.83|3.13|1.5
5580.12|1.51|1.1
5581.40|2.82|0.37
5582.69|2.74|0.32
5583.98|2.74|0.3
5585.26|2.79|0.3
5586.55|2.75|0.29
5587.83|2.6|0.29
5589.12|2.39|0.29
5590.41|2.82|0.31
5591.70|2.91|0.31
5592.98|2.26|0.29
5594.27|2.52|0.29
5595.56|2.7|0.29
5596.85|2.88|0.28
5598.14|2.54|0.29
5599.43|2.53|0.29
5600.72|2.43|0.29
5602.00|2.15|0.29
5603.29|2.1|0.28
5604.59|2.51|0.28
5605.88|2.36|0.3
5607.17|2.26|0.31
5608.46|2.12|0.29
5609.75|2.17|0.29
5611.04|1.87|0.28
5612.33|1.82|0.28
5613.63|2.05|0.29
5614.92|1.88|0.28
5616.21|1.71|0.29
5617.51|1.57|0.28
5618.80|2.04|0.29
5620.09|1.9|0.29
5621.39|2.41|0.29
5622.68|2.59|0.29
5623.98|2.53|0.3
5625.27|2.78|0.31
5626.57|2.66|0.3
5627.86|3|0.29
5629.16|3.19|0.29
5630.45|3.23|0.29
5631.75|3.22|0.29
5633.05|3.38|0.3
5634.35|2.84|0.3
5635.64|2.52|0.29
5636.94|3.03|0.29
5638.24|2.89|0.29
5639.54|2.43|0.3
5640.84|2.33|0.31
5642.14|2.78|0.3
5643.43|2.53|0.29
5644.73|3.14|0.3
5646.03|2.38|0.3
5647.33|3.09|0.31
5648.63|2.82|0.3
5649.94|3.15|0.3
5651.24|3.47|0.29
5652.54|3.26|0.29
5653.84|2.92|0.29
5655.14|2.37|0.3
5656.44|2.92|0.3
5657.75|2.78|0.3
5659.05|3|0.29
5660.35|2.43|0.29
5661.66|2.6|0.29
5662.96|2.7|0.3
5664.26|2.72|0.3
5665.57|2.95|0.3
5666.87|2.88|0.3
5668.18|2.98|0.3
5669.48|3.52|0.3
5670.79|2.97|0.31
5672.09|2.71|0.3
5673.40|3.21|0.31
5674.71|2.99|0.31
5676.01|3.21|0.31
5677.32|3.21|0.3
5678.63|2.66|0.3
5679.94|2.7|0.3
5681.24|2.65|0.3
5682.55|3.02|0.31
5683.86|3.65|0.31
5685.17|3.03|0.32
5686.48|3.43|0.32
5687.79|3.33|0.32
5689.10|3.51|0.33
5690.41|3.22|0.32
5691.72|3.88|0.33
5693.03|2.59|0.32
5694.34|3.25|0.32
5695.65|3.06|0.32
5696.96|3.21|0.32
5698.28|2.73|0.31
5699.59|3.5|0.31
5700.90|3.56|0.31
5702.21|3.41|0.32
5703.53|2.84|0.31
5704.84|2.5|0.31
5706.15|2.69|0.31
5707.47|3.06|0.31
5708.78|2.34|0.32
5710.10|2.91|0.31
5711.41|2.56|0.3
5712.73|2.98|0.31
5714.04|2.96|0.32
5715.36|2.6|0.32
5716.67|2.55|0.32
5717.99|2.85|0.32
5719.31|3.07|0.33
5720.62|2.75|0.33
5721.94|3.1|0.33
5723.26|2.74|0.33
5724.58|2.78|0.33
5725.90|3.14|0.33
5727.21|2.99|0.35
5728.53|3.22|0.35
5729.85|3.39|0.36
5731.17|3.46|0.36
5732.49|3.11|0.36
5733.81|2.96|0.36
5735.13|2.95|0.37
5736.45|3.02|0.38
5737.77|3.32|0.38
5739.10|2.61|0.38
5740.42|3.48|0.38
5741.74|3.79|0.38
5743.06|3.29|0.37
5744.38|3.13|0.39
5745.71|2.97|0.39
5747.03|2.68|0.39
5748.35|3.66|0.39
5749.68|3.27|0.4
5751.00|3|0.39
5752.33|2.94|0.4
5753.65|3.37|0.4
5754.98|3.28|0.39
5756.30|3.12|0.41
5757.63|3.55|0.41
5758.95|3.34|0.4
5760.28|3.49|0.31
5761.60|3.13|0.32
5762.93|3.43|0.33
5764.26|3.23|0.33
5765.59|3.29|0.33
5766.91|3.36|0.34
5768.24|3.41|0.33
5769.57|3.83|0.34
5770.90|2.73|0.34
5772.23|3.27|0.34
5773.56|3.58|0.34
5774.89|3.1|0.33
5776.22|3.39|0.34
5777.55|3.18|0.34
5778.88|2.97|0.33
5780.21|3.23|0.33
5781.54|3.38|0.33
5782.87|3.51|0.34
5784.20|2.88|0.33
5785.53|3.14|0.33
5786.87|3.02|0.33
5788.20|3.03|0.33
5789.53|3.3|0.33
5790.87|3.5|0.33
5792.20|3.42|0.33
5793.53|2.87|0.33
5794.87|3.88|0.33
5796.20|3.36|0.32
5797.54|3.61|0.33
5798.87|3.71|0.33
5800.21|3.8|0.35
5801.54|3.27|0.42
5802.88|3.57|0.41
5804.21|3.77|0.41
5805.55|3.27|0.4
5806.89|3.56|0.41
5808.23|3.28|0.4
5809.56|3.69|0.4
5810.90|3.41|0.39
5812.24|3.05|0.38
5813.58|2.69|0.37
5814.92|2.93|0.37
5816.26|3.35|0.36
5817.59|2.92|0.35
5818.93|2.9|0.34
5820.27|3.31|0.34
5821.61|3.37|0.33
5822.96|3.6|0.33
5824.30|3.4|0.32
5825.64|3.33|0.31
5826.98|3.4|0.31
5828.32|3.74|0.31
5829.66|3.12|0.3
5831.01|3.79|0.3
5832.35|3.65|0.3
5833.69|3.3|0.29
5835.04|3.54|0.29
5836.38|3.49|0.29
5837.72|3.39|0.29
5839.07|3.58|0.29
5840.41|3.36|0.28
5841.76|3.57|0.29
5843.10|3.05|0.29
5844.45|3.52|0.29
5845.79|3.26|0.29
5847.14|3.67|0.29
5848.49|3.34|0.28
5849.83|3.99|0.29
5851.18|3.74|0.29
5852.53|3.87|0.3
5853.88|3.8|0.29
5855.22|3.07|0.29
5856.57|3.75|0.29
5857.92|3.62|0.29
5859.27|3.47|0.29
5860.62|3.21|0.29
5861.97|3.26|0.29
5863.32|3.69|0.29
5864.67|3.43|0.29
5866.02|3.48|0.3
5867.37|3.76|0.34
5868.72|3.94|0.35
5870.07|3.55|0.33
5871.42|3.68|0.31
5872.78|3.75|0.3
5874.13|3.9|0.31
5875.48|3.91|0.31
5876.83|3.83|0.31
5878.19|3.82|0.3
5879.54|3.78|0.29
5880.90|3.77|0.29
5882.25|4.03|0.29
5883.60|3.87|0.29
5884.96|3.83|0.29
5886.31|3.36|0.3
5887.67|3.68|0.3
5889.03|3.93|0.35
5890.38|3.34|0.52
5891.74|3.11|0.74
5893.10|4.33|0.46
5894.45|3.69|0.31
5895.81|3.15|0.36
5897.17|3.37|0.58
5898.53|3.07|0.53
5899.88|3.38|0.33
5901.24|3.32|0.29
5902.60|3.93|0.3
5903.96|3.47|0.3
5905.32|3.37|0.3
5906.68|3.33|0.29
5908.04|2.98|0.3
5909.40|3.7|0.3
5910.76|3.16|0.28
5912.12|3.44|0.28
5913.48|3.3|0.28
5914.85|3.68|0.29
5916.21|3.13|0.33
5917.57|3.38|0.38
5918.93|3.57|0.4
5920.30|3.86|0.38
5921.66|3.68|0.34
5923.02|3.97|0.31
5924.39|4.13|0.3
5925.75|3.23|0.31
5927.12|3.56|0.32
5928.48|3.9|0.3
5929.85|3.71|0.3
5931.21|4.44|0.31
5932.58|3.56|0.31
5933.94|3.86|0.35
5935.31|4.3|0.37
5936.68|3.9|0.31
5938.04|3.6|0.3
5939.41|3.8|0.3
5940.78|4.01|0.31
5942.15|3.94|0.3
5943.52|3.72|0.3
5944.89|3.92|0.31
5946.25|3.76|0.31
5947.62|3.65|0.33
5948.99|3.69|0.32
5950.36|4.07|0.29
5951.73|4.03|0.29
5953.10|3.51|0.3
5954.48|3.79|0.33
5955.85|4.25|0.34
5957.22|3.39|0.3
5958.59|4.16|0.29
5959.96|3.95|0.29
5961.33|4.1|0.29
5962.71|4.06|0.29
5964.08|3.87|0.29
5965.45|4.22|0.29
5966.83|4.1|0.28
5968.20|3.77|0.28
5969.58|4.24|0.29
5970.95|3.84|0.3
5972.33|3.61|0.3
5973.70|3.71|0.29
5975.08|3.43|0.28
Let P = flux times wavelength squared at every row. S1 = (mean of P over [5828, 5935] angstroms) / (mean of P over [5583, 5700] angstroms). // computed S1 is 1.4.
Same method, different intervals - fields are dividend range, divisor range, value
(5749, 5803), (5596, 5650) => 1.39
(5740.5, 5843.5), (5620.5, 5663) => 1.24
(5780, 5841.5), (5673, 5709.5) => 1.14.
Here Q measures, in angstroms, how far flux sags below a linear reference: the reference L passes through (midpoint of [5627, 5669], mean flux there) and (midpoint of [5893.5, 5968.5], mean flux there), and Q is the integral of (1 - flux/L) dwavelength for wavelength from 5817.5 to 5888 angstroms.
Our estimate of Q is -1.6 angstroms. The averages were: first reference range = 2.87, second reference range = 3.71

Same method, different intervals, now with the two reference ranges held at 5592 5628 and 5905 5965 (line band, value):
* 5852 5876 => -1.3 angstroms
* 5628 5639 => -2.9 angstroms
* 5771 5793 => -1.2 angstroms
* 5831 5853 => -1.3 angstroms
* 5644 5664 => -3.0 angstroms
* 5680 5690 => -2.2 angstroms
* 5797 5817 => -1.4 angstroms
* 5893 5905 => 0.3 angstroms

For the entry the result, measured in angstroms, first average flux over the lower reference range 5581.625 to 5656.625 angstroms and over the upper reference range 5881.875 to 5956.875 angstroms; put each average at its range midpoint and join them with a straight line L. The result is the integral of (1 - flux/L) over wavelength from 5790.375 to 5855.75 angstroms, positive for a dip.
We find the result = -2.2 angstroms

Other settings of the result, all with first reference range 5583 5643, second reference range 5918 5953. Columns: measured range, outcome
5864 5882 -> -0.9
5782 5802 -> -0.7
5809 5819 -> 0.6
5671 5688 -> -1.7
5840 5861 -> -0.3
